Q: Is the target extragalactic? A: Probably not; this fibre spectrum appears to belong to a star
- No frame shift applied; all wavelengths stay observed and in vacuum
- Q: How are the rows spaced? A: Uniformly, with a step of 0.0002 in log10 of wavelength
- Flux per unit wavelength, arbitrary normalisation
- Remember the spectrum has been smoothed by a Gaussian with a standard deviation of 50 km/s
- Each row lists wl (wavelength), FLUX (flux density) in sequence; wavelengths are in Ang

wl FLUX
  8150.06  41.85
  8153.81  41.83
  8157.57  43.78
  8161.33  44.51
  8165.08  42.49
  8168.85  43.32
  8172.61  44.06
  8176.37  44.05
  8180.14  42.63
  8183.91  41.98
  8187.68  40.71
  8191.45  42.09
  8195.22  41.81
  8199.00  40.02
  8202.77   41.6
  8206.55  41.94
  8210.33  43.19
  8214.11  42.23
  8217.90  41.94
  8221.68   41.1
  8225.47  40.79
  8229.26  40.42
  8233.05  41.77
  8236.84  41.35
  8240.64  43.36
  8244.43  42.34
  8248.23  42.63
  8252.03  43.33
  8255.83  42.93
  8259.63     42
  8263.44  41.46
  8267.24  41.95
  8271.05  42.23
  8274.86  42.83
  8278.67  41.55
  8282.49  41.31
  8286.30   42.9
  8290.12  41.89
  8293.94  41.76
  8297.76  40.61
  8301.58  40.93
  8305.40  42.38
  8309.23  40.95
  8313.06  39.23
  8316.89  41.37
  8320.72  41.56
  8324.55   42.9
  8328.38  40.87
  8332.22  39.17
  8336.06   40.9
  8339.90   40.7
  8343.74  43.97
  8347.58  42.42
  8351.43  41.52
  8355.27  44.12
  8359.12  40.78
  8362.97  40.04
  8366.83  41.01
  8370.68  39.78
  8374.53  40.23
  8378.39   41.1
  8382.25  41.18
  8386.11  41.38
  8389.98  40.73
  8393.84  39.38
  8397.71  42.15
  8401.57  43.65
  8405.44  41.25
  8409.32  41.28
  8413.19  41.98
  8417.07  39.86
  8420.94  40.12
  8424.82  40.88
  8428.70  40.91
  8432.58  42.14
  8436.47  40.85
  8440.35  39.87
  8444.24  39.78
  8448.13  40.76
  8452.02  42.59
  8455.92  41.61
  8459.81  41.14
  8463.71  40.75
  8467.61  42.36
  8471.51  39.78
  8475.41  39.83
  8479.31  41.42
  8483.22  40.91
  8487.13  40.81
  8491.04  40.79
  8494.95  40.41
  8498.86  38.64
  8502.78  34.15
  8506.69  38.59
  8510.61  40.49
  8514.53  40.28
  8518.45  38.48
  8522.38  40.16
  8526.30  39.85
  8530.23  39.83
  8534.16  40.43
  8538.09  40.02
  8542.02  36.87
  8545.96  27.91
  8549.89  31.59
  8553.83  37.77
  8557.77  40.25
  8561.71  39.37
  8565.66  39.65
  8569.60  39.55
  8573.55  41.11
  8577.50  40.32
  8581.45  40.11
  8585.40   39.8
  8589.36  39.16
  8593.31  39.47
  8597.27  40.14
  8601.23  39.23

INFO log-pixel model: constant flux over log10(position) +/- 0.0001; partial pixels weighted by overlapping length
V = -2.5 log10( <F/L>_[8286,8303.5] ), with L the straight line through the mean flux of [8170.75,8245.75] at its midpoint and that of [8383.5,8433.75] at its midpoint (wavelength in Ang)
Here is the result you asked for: 0.00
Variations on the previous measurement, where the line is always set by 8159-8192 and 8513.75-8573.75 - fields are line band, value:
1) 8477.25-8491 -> -0.06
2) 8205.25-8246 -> 0.01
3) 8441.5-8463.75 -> -0.05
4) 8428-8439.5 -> -0.04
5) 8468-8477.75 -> -0.03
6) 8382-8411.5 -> -0.03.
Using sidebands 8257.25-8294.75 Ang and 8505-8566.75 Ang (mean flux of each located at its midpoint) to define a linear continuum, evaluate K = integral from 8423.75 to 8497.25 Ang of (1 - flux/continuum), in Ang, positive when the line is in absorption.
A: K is -3.0 Ang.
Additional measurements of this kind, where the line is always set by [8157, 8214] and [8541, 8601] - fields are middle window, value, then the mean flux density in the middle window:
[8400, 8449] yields -1.4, 41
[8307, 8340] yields 0.1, 40.9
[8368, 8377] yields 0.1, 40.2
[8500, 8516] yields 0.3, 38.3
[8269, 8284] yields -0.2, 42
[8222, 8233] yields 0.3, 40.9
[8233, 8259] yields -0.4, 42.6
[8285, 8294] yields -0.2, 42.2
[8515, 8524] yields -0.1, 39.4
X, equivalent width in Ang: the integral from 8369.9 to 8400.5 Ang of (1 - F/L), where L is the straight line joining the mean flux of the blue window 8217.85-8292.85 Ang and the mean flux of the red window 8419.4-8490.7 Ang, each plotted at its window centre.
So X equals 0.32 Ang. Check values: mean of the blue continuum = 42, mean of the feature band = 40.9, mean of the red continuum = 40.9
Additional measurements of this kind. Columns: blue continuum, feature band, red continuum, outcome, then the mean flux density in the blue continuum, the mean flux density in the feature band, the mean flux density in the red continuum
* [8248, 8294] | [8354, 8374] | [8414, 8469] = 0.3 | 42.2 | 41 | 41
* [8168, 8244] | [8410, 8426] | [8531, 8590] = -0.4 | 42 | 40.8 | 38.3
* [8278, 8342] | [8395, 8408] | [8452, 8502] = -0.4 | 41.2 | 42.1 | 40.6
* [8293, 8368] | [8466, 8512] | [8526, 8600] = -0.4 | 41.4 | 39.8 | 38.6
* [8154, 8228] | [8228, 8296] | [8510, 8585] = -0.9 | 42.3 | 42.1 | 38.6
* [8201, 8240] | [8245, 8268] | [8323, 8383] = -0.5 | 41.7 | 42.4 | 41.3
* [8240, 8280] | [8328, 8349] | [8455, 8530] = 0.1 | 42.4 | 41.3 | 40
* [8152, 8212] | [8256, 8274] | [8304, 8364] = -0.1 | 42.5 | 42.1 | 41.4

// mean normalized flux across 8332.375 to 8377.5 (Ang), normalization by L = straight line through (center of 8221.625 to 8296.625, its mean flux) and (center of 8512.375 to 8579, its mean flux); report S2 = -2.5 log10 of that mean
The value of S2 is -0.01 mag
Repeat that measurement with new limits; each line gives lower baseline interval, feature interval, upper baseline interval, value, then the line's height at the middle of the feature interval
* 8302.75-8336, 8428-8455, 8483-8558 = -0.04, 39.4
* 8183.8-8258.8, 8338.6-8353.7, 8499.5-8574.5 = -0.05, 40.4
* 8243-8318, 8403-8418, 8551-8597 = -0.01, 40.8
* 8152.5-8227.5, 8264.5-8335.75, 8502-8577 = -0.01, 41.1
